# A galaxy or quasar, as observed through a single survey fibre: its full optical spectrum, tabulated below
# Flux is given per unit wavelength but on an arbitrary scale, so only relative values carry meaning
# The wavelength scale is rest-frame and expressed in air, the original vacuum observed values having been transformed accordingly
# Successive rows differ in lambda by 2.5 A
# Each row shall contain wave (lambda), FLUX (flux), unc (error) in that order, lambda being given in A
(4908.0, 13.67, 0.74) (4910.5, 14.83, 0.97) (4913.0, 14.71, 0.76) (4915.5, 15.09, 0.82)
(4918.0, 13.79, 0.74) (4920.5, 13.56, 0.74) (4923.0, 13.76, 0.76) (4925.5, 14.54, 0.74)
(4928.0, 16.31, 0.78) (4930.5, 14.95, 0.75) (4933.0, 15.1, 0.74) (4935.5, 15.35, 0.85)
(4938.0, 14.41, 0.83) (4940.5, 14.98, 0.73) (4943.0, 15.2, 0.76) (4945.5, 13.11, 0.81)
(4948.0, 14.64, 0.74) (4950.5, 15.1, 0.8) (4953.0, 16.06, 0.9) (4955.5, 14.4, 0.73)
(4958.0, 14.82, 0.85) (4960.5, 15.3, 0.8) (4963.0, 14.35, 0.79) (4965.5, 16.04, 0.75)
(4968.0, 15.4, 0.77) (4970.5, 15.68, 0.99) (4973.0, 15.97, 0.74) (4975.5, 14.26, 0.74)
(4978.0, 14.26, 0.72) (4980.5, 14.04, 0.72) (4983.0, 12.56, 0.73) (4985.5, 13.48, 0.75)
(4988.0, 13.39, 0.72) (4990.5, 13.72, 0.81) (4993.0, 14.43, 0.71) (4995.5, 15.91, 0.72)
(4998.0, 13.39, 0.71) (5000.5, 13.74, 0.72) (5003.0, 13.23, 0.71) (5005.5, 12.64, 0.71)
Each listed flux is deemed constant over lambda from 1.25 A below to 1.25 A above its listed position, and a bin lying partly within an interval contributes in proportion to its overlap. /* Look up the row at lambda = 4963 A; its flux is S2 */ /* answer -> 14.35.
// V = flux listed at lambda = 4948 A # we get 14.64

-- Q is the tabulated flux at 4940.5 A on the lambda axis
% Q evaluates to 14.98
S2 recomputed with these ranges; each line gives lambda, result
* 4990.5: 13.72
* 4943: 15.2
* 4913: 14.71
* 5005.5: 12.64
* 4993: 14.43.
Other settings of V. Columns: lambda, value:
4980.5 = 14.04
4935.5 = 15.35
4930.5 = 14.95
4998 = 13.39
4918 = 13.79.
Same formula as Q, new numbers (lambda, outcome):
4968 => 15.4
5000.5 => 13.74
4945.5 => 13.11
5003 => 13.23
